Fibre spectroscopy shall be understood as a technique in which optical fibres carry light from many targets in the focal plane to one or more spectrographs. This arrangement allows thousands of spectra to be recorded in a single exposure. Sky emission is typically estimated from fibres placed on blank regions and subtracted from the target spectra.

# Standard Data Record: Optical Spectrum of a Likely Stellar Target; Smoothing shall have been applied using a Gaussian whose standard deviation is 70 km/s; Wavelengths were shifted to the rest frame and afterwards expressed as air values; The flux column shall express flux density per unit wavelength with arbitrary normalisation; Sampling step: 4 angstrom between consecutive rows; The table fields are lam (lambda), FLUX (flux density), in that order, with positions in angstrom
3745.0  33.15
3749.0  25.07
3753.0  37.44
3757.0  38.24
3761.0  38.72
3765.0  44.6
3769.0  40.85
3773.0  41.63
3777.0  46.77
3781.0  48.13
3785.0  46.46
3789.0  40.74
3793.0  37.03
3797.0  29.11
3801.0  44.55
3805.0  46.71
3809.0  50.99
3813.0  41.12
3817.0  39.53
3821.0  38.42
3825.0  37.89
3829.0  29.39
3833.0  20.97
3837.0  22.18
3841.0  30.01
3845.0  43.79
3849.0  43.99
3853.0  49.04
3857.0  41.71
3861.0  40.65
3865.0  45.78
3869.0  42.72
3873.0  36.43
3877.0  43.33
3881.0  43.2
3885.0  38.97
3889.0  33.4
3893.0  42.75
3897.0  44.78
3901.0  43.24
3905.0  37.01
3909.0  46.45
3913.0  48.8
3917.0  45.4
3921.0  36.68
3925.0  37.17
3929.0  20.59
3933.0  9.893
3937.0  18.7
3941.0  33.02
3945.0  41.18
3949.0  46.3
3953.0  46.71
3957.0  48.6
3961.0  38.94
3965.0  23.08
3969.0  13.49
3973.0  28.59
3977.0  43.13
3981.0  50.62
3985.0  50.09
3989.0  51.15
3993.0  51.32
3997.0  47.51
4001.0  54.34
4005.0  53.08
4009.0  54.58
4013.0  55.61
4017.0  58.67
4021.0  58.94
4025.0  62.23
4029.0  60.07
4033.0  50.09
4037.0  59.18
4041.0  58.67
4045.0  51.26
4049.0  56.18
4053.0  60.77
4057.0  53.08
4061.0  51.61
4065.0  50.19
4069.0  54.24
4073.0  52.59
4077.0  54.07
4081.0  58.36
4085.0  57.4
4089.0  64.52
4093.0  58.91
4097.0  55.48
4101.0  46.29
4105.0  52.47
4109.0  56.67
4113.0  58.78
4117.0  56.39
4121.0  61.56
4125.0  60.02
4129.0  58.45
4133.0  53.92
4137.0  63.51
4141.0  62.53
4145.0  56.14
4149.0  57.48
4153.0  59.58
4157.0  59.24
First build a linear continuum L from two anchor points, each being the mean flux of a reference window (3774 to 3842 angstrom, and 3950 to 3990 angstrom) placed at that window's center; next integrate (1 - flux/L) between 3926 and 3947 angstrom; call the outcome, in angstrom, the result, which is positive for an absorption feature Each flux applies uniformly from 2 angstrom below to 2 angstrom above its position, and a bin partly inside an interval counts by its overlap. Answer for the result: 7.4 angstrom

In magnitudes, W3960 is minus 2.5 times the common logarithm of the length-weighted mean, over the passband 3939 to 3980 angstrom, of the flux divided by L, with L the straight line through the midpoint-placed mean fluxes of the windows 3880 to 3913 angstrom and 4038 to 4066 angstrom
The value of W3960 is 0.27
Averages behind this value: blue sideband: 41.6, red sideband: 54.9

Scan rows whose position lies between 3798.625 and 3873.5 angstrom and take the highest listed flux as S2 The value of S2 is 50.99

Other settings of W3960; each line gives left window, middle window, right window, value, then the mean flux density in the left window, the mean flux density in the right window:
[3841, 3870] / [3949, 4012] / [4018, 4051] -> 0.20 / 43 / 57.1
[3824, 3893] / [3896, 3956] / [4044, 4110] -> 0.16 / 38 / 55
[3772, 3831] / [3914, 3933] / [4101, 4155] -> 0.39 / 41.2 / 57.8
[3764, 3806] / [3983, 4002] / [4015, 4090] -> 0.05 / 42.3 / 56.3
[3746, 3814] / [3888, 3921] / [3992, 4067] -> 0.13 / 41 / 55.2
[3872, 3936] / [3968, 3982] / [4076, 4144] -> 0.29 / 37.7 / 57.6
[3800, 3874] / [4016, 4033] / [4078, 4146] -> -0.14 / 39.2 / 57.7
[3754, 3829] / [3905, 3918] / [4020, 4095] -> 0.06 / 41.4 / 56.4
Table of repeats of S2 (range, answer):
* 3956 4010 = 54.58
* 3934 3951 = 46.3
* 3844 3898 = 49.04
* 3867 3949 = 48.8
